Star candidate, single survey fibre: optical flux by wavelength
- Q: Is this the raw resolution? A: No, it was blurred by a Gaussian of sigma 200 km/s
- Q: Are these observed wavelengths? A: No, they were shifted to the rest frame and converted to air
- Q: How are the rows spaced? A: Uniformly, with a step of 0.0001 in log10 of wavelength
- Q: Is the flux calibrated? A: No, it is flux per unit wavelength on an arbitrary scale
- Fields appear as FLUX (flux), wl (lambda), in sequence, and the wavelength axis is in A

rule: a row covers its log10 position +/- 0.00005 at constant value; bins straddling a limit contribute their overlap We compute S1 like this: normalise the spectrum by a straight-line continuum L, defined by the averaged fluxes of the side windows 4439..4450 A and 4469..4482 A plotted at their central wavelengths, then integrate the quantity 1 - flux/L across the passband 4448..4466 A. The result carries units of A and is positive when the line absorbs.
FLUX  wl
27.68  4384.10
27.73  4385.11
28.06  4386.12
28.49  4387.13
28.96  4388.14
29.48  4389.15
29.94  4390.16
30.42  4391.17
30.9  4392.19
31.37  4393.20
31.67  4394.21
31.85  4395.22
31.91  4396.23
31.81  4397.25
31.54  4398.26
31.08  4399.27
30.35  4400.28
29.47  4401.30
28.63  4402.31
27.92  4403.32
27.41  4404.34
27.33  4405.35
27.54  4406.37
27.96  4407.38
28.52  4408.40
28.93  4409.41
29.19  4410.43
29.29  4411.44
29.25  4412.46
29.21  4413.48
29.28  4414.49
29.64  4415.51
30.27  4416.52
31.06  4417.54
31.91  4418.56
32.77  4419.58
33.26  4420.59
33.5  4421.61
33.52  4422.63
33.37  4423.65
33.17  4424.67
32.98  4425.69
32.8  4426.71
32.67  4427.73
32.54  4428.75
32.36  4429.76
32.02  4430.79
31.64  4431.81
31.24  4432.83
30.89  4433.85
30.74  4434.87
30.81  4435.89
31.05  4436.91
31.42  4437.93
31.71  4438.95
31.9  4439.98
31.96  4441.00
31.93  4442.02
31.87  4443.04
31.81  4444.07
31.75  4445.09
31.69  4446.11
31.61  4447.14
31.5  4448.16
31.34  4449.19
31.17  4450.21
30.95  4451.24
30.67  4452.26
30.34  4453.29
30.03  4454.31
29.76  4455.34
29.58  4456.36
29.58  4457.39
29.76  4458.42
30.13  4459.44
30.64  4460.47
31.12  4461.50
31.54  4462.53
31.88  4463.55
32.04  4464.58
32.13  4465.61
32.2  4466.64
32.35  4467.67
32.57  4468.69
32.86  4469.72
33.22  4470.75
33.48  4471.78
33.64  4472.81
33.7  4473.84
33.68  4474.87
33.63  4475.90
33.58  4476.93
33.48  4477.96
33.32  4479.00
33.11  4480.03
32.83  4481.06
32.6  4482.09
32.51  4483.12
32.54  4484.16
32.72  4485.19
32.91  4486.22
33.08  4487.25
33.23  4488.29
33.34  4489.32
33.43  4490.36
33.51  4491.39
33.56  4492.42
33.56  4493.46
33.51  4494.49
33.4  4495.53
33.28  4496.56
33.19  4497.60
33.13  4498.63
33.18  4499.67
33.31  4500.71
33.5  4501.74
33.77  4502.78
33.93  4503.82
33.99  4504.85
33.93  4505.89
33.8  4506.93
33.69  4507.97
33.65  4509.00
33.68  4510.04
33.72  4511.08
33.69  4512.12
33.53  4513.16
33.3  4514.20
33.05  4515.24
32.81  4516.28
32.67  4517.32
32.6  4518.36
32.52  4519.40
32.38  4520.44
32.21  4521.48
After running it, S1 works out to 0.9 A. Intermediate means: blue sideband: 31.7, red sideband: 33.3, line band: 30.8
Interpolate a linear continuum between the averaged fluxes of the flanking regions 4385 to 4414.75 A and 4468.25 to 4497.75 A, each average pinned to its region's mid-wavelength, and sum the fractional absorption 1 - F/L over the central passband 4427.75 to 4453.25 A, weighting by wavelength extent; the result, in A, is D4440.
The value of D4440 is -0.2 A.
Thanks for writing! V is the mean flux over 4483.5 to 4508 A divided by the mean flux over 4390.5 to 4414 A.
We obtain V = 1.12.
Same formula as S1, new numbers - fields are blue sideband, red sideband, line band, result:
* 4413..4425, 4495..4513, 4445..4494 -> 1.0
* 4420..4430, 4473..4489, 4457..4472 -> 0.6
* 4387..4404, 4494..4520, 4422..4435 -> -0.5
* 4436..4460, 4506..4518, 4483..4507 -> -0.4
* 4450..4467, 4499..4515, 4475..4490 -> -0.4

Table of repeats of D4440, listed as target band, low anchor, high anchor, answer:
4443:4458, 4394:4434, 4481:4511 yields 0.5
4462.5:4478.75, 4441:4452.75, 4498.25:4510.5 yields -0.3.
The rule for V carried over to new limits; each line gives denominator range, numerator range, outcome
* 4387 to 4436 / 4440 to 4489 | 1.04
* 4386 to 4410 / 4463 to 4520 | 1.12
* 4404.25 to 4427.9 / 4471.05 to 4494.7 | 1.09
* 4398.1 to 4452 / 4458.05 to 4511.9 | 1.07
